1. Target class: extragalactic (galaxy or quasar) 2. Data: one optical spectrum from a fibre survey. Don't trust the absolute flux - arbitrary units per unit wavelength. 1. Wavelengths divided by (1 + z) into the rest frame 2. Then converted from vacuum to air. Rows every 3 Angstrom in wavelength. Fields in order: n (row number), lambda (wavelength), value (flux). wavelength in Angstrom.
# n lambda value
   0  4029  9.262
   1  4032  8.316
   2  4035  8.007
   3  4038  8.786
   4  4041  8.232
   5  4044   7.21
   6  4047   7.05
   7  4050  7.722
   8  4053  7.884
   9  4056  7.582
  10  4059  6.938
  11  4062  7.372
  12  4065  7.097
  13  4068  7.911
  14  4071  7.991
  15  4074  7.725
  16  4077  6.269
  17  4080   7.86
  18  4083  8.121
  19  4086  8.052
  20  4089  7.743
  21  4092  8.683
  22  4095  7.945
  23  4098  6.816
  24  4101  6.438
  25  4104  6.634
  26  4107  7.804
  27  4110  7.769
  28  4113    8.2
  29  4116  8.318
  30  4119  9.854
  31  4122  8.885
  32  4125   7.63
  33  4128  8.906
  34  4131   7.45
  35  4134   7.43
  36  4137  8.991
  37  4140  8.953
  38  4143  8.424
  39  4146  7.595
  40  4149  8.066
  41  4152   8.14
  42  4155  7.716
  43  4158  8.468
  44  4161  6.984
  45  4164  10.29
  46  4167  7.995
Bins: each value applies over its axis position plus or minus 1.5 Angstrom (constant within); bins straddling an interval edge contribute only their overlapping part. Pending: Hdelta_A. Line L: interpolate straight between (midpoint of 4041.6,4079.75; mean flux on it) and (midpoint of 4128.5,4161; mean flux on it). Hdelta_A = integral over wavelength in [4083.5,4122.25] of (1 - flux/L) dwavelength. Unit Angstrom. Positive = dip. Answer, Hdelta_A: -0.7 Angstrom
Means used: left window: 7.43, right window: 8.09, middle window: 7.91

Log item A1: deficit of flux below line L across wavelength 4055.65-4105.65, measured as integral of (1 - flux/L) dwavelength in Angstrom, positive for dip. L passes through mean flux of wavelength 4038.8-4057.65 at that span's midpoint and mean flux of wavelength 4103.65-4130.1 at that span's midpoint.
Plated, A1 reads 2.9 Angstrom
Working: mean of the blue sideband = 7.65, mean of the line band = 7.48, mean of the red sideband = 8.27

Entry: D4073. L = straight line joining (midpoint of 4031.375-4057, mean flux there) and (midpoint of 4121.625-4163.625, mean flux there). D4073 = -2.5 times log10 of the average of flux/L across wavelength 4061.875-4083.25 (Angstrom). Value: 0.06 mag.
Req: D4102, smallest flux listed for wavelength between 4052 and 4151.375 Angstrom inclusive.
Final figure 6.269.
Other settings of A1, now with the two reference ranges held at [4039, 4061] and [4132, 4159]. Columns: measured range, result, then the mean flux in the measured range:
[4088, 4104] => 0.84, 7.43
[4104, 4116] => 0.20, 7.81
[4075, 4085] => 0.36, 7.46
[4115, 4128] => -1.12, 8.71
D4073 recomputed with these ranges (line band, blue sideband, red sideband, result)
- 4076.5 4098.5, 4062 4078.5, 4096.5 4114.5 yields -0.07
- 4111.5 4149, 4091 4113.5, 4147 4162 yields -0.09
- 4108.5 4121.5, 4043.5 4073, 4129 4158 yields -0.09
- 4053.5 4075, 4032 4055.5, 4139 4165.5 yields 0.06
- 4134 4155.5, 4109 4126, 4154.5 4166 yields 0.03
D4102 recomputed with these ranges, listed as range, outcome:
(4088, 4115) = 6.438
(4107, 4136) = 7.43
